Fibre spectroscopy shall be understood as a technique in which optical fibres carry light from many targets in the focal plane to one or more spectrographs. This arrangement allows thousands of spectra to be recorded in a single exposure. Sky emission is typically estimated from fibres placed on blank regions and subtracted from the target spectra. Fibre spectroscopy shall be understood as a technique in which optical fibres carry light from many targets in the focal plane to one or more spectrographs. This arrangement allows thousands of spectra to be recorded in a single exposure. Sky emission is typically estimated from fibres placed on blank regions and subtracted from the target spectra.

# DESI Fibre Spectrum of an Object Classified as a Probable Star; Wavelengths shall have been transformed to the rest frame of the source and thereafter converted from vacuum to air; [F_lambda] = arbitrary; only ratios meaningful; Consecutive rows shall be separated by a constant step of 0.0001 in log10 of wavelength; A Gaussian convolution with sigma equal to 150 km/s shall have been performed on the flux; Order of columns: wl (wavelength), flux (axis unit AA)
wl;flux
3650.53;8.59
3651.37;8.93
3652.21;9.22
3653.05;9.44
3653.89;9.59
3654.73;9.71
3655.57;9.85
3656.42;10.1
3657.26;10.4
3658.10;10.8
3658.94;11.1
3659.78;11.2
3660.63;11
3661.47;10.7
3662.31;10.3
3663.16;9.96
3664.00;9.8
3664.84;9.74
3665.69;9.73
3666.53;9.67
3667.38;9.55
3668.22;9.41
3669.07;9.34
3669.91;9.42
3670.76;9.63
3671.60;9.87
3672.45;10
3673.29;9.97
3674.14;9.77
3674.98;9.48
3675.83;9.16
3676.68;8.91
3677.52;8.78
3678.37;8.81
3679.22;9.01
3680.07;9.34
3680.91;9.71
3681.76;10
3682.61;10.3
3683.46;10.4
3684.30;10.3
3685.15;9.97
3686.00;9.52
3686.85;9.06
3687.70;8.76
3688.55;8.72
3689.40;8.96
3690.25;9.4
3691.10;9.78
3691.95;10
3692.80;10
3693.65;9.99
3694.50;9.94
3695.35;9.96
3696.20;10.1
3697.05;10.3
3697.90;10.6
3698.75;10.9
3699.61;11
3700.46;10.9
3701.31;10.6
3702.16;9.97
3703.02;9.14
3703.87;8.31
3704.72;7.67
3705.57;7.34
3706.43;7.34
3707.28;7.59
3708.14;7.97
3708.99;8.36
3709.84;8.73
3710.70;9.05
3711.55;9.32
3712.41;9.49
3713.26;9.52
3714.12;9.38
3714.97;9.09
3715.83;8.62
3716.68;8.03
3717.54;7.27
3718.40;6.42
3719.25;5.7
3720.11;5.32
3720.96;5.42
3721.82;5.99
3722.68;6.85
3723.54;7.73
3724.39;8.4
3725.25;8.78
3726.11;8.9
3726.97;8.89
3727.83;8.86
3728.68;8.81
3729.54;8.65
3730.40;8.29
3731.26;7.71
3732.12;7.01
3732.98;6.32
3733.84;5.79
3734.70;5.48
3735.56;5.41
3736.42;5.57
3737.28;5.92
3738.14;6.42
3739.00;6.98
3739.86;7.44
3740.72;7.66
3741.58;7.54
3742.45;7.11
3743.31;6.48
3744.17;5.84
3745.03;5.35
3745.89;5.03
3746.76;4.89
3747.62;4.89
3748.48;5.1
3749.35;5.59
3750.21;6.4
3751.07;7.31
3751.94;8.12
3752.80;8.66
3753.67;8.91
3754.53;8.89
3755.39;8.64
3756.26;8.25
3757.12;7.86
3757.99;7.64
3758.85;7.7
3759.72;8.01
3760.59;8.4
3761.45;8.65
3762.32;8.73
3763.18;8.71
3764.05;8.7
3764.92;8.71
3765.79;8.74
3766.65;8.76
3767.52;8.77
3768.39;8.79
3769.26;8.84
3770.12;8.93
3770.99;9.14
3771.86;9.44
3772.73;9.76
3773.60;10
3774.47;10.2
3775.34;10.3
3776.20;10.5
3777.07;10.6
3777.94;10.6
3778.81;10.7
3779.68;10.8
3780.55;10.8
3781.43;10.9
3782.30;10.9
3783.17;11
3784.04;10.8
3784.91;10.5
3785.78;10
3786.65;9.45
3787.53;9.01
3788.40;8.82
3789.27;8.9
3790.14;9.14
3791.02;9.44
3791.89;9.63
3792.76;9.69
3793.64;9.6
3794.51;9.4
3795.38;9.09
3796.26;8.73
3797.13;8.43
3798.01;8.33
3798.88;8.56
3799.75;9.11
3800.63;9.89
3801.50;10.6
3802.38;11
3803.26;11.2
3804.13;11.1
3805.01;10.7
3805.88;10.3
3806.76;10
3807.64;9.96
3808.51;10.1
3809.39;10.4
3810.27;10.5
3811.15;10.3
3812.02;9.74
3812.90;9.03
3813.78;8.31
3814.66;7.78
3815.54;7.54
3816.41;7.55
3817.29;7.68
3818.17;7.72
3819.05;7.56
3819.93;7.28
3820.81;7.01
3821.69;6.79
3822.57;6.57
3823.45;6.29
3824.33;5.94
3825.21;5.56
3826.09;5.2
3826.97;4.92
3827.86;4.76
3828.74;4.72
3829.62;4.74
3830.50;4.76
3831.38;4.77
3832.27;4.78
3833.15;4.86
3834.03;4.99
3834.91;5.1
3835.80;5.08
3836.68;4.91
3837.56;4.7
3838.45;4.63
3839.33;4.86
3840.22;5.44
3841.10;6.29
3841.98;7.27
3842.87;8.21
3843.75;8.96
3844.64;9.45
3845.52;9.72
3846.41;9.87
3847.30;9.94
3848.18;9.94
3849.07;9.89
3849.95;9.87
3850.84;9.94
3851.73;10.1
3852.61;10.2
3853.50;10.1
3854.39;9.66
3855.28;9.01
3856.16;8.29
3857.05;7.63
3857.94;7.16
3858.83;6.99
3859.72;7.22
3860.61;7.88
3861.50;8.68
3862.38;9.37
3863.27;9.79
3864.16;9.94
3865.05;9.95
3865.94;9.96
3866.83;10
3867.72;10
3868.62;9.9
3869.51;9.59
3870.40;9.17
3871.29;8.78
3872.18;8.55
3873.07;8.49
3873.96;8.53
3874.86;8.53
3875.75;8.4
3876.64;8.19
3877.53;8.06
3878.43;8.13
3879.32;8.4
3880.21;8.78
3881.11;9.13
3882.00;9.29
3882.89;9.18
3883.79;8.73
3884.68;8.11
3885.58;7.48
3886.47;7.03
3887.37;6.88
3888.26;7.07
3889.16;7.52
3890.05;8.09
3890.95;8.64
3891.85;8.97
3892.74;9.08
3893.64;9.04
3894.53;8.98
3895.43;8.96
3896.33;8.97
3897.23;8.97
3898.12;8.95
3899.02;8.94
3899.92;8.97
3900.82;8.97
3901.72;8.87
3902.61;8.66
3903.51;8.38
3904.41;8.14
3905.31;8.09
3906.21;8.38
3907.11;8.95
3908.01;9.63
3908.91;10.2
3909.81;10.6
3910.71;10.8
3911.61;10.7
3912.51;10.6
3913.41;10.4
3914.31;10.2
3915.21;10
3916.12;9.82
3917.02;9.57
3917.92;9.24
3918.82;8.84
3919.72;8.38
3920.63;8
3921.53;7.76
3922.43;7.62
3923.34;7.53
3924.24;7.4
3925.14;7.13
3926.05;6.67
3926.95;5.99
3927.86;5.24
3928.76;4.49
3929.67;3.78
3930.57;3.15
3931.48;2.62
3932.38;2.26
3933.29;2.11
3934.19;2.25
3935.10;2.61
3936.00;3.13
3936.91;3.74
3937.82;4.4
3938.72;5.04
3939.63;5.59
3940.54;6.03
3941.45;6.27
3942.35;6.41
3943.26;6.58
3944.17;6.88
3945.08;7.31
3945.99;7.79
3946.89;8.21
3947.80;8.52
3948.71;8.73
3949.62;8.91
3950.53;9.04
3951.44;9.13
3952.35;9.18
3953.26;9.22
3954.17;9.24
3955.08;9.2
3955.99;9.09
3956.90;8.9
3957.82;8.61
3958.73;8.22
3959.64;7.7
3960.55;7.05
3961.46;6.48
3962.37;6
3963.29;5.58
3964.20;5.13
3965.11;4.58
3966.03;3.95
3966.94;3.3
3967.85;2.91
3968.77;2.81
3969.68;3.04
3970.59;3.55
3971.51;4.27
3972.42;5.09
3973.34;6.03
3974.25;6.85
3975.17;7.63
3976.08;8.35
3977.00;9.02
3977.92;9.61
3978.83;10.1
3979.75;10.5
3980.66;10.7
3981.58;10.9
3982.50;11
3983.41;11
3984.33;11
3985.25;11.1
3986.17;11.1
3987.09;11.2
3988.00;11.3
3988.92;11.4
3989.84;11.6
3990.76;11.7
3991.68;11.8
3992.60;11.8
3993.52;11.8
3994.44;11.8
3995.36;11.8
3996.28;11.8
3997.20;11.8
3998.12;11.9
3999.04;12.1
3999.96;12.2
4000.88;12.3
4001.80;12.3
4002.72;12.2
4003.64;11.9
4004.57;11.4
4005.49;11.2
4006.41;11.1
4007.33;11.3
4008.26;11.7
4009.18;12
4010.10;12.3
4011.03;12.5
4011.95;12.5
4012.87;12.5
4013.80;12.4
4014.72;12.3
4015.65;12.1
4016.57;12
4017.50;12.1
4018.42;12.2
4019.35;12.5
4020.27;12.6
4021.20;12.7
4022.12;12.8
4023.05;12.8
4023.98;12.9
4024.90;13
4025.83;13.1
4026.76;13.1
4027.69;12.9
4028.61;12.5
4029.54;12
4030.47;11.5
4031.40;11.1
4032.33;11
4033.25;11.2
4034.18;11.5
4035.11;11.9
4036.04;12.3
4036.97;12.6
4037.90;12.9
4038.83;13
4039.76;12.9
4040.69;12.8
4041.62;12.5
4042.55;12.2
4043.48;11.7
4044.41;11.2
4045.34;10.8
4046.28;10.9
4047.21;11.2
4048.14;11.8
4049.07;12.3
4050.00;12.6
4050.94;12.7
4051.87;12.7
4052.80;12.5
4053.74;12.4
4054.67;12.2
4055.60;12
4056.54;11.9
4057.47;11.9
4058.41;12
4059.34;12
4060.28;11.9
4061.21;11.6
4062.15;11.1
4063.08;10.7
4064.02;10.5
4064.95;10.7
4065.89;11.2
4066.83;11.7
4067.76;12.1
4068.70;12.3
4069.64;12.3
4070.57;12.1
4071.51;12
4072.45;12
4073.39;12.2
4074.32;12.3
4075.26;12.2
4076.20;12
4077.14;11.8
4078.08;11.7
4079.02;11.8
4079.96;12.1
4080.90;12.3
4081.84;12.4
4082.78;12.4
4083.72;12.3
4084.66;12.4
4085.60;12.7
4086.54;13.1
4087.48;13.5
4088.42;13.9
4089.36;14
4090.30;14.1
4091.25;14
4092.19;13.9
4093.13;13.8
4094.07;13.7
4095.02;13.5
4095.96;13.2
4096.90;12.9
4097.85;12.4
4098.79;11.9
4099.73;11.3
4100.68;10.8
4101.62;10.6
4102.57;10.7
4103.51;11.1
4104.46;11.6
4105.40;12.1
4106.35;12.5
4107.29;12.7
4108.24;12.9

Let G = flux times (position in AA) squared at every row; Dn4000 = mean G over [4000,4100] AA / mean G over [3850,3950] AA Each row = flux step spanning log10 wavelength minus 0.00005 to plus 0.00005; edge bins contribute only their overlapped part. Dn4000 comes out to 1.7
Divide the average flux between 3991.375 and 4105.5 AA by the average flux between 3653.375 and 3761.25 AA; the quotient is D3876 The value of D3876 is 1.42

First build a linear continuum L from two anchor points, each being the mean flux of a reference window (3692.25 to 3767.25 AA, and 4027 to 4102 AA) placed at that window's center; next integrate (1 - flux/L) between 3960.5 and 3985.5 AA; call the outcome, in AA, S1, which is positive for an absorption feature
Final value 9.1 AA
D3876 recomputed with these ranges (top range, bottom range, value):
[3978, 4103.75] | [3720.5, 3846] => 1.51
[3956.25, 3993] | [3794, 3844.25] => 1.07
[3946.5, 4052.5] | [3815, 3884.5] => 1.34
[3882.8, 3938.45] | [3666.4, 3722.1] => 0.84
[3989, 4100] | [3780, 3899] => 1.45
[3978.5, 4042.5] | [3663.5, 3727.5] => 1.32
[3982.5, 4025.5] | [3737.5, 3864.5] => 1.45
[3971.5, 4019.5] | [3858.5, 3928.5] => 1.27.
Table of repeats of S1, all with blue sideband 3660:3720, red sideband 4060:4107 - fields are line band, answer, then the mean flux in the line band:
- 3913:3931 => 5.7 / 7.56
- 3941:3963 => 6.4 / 8.01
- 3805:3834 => 8.4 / 7.31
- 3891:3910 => 3.4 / 8.96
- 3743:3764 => 5.4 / 7.29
